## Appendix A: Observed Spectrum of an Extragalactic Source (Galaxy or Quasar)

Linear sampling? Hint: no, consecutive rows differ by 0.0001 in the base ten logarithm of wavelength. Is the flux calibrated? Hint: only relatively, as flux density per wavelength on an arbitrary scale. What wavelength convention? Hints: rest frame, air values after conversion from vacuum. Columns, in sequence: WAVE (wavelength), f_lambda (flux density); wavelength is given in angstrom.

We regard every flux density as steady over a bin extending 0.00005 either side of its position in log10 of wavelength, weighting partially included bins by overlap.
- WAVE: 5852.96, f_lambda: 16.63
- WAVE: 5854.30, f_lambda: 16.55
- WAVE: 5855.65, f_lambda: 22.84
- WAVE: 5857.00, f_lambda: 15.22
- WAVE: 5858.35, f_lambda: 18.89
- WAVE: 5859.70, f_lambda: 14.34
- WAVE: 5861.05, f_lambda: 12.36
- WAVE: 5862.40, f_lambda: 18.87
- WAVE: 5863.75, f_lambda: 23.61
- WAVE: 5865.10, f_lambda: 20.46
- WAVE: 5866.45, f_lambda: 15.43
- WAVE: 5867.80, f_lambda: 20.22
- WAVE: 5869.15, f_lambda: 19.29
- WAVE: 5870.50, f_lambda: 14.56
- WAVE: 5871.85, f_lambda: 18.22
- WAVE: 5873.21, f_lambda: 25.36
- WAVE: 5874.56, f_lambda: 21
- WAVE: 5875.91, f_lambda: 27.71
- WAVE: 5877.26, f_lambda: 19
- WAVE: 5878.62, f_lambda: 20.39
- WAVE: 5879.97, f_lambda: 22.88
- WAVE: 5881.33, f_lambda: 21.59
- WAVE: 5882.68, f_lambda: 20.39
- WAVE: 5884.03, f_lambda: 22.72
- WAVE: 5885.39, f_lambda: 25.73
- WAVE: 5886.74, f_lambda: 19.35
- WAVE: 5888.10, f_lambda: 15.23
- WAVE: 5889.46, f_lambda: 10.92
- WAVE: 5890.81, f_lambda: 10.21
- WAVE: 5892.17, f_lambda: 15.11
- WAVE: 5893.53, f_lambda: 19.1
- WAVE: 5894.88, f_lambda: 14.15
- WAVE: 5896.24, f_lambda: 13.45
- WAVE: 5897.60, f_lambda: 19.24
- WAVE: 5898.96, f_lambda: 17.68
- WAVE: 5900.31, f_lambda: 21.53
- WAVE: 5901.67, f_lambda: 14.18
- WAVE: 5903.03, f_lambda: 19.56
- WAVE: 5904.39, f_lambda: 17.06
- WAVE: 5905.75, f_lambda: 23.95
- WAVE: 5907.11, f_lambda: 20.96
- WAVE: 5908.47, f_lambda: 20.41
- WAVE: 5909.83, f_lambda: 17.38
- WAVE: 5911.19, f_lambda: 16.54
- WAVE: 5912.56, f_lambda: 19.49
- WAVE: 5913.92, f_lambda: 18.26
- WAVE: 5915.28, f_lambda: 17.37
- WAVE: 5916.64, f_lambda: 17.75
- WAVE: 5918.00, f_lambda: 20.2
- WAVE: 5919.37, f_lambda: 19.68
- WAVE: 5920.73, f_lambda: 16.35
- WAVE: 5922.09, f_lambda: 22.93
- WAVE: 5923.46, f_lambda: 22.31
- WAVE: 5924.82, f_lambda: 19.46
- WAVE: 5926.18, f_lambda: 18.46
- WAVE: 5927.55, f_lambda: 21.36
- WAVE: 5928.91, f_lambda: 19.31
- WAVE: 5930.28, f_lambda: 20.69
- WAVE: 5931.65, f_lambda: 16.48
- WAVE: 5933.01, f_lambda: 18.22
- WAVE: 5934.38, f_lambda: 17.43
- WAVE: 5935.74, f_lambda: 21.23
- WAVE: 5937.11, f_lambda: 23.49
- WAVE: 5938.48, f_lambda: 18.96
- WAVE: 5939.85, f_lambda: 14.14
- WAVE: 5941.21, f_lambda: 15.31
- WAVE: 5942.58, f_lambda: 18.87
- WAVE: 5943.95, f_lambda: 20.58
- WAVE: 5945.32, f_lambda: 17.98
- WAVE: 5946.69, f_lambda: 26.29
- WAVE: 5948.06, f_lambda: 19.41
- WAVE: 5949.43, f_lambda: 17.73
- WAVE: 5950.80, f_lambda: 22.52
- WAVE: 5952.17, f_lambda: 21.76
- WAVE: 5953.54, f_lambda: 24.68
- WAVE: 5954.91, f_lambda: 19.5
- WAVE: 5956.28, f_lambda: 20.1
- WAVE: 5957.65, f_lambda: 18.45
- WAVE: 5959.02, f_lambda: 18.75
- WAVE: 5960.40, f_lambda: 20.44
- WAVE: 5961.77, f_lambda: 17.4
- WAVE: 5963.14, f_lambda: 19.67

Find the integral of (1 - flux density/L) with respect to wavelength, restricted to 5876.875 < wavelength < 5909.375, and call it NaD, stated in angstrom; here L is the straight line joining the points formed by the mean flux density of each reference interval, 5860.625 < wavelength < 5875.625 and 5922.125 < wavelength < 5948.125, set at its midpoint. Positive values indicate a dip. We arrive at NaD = 1.5 angstrom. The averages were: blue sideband 19.4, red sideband 19.6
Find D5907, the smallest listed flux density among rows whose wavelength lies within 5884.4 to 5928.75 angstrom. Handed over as 10.21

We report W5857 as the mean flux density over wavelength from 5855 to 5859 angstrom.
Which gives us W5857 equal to 18.9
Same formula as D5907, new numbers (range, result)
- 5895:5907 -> 13.45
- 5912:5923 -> 16.35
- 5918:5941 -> 14.14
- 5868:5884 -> 14.56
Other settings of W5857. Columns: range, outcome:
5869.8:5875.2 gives 19.8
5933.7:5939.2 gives 20.2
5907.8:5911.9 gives 18.1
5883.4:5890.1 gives 18.8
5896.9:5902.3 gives 18.2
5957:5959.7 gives 18.6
